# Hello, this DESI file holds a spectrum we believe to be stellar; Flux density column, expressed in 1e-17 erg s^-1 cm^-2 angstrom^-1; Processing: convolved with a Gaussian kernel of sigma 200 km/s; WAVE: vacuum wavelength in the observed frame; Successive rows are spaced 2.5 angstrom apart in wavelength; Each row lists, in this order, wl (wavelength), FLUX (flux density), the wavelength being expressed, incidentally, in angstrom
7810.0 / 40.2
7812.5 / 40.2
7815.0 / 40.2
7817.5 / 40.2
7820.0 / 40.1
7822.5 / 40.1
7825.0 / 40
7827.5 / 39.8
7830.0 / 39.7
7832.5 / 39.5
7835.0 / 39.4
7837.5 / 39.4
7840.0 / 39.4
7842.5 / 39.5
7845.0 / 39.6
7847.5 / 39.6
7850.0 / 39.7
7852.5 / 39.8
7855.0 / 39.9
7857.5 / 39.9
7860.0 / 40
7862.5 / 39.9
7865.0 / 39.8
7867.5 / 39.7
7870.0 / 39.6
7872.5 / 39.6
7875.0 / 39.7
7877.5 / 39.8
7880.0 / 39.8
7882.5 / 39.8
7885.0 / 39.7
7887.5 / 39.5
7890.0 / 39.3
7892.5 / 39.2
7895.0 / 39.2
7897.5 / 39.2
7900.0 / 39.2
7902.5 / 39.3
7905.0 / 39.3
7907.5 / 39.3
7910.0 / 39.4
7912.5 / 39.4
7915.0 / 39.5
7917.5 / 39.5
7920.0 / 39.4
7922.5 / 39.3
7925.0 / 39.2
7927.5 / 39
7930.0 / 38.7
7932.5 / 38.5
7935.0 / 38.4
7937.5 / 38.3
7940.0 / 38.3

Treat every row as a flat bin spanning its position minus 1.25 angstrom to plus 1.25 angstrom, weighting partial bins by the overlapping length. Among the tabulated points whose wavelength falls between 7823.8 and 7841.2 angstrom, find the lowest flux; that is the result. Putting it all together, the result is 39.4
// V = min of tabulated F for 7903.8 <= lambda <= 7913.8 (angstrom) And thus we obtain 39.3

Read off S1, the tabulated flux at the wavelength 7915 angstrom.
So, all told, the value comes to 39.5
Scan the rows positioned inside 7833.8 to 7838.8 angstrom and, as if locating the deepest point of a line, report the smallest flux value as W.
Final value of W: 39.4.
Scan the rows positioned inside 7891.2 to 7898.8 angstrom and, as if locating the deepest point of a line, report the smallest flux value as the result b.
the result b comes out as 39.2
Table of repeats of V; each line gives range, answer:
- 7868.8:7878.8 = 39.6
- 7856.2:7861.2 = 39.9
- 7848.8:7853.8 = 39.7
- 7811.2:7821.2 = 40.1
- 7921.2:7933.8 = 38.5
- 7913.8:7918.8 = 39.5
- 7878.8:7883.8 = 39.8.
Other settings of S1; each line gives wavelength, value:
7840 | 39.4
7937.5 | 38.3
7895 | 39.2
